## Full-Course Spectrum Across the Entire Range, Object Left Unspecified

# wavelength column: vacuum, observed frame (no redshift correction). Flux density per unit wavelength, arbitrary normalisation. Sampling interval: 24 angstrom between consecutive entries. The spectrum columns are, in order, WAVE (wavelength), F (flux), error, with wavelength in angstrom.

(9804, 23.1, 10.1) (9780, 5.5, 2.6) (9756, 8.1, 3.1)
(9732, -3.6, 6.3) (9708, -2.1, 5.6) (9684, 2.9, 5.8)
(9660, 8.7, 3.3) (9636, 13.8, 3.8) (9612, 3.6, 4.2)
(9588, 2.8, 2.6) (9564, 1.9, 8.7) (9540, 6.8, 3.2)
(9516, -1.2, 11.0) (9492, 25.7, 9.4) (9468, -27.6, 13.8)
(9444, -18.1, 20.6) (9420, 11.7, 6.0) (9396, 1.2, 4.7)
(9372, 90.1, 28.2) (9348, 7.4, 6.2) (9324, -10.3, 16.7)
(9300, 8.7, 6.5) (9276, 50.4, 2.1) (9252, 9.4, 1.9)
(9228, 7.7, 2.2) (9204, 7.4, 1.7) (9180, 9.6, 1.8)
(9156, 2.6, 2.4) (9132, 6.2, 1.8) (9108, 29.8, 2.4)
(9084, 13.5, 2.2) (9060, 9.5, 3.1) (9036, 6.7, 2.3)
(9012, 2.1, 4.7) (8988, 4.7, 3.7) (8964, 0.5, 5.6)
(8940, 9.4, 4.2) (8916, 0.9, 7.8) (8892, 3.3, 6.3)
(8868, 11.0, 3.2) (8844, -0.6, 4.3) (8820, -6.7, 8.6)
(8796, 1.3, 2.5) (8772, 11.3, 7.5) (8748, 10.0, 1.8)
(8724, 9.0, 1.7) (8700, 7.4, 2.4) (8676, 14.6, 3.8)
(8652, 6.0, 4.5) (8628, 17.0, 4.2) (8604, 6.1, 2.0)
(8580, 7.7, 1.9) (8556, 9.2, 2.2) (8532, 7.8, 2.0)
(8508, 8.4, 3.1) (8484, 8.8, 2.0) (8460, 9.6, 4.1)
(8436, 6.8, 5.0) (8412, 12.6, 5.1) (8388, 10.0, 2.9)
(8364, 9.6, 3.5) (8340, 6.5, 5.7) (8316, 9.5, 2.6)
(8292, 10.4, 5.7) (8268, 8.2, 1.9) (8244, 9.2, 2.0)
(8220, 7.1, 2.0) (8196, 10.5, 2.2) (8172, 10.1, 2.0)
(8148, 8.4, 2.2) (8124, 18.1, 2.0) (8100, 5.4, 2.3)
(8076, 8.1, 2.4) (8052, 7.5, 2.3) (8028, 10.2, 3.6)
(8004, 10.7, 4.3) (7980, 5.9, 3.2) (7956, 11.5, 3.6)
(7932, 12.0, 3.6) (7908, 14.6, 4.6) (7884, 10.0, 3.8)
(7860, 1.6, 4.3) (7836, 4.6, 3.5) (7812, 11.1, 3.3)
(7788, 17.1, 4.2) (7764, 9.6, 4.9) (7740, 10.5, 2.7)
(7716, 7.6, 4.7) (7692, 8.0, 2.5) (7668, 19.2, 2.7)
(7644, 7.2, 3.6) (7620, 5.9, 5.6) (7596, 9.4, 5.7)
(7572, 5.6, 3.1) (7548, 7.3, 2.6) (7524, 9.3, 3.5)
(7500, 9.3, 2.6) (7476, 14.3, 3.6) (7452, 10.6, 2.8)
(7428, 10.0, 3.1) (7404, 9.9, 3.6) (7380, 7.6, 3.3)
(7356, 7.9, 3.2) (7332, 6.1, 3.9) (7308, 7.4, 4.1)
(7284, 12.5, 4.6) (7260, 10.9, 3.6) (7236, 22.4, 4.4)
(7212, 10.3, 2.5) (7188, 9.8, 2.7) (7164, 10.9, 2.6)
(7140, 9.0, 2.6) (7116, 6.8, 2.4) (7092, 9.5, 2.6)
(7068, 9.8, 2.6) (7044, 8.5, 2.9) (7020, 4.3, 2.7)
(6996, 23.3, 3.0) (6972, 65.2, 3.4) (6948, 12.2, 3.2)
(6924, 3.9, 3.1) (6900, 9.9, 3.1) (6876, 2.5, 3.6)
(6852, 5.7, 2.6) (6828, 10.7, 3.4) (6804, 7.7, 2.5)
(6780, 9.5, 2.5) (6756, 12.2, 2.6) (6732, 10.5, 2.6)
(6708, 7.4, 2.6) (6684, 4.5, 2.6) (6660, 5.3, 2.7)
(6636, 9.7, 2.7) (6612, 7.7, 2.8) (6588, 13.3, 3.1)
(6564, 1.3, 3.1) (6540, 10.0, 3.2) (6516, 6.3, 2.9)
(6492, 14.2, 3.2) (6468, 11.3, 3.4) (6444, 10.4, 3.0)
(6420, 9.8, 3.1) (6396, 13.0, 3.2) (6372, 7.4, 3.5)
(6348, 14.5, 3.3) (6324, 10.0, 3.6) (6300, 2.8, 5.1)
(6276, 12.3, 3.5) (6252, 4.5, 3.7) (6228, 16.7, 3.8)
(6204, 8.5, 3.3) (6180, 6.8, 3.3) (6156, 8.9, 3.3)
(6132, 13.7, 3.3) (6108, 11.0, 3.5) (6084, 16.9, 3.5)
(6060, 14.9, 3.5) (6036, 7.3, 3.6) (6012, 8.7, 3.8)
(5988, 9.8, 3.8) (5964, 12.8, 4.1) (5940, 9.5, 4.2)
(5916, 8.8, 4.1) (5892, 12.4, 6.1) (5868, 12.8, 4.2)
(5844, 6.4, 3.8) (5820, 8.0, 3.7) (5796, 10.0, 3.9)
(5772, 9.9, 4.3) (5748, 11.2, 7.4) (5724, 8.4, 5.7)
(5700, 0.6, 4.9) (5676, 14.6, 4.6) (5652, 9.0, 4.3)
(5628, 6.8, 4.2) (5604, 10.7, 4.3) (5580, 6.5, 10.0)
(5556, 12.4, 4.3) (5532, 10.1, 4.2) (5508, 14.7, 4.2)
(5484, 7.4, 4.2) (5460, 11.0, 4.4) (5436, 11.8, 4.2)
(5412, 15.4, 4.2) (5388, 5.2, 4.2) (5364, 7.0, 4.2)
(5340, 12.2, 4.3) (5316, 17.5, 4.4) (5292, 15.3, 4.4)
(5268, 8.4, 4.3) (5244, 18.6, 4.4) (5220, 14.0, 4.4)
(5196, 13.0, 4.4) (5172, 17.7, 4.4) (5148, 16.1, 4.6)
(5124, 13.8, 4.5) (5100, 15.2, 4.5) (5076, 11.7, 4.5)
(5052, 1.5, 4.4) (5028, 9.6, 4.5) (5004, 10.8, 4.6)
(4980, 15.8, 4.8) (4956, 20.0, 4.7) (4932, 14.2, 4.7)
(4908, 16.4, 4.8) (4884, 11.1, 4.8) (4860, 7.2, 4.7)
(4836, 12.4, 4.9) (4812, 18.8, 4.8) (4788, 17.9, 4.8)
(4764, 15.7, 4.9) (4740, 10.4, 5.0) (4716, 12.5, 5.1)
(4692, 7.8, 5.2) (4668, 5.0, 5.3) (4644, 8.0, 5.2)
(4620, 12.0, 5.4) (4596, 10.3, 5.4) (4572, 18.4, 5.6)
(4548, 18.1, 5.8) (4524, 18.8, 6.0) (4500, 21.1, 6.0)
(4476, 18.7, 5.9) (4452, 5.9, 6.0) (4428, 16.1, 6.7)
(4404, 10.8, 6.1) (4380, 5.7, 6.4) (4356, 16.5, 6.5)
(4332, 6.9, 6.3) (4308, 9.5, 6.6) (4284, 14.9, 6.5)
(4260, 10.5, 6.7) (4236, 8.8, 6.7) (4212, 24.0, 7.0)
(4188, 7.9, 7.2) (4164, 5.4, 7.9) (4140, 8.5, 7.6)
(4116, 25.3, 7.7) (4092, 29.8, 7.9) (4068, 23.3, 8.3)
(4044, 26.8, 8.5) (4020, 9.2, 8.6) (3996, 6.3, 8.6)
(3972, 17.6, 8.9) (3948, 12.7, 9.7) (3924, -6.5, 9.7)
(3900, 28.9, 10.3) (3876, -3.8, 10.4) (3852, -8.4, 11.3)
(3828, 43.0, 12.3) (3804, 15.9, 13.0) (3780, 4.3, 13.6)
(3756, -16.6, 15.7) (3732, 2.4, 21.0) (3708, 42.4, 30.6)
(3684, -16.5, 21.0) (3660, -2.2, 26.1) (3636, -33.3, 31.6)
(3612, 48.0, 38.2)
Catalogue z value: 0.87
